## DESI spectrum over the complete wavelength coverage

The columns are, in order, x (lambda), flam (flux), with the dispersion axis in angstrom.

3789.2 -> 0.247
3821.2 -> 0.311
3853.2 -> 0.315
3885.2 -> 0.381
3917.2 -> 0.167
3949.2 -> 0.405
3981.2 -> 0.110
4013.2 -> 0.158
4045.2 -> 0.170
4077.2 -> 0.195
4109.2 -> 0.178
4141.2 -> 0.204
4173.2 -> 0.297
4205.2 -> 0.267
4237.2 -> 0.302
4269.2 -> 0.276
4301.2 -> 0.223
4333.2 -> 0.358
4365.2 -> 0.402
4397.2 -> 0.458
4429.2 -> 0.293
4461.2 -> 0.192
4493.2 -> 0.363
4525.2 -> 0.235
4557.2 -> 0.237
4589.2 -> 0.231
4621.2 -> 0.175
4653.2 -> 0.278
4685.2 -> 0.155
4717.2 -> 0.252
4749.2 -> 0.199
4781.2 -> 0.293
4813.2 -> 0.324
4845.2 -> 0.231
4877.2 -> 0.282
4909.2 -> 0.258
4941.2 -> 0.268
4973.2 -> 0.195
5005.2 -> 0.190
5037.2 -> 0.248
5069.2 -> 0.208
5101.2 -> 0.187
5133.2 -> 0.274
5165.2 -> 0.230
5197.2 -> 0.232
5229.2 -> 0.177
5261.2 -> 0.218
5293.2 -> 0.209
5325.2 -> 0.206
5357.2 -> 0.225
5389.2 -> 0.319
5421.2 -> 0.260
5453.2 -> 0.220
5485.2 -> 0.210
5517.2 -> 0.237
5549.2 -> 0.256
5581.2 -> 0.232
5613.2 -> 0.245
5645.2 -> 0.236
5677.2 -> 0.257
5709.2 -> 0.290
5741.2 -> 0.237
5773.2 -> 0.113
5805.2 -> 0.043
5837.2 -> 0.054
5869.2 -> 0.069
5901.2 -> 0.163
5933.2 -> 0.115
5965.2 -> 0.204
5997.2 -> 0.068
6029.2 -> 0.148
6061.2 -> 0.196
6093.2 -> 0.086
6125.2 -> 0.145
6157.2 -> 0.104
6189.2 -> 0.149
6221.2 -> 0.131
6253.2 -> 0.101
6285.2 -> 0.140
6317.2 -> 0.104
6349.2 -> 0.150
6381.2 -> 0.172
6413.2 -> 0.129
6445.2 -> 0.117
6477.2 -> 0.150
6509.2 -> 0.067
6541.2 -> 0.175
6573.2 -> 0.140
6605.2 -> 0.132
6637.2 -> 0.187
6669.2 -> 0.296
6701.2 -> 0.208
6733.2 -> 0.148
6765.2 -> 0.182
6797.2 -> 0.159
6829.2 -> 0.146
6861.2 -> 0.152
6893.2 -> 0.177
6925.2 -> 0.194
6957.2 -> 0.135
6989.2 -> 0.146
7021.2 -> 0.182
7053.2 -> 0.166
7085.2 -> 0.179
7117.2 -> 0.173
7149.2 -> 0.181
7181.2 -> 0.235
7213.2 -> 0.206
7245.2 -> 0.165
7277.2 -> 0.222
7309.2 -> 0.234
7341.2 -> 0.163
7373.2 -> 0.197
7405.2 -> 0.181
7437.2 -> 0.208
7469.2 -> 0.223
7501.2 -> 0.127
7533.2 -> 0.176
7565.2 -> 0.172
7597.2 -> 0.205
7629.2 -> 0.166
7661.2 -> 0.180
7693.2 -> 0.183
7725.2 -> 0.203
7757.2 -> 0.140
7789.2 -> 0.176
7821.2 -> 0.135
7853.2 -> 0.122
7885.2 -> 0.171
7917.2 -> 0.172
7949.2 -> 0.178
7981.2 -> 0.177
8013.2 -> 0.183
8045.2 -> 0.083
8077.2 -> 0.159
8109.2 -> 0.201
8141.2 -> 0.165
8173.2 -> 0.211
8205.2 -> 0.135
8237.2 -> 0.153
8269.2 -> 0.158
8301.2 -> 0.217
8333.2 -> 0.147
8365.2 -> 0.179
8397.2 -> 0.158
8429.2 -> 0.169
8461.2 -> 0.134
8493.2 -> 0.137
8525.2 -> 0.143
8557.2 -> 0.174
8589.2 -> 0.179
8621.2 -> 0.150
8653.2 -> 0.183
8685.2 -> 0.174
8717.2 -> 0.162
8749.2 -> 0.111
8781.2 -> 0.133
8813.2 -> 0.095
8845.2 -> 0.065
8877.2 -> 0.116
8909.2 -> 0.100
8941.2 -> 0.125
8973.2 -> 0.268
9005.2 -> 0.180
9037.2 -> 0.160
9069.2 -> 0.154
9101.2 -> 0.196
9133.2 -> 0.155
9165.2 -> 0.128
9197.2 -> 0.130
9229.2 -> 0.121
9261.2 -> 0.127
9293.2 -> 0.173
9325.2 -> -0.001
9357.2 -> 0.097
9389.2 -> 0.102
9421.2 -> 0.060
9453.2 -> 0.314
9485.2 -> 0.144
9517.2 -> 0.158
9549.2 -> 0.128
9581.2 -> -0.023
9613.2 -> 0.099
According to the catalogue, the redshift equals 0.792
